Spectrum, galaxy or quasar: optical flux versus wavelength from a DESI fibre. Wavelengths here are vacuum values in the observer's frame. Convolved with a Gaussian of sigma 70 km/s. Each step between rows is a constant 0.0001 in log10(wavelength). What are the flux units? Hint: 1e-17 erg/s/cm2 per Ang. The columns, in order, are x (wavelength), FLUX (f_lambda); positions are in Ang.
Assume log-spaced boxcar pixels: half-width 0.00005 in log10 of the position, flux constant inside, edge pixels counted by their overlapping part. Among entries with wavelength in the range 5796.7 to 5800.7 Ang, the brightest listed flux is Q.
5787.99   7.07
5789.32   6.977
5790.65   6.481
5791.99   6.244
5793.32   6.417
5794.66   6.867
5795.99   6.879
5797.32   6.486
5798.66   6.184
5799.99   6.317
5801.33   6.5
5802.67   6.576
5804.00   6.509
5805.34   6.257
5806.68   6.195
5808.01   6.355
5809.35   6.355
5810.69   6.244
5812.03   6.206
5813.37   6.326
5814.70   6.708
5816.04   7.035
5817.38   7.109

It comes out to 6.486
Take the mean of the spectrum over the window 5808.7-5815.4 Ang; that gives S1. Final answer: 6.37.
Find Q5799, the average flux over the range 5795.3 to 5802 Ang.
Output 6.48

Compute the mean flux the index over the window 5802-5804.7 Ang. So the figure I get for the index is 6.54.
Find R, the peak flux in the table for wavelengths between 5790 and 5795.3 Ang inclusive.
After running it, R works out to 6.867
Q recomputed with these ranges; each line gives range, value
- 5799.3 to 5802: 6.5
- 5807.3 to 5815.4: 6.708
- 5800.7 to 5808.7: 6.576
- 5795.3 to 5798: 6.879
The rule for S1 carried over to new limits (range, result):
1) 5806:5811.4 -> 6.28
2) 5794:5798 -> 6.75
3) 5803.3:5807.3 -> 6.32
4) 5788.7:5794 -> 6.52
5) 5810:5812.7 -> 6.21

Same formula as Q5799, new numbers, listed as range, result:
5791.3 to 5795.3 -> 6.49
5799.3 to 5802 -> 6.4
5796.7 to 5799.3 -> 6.32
